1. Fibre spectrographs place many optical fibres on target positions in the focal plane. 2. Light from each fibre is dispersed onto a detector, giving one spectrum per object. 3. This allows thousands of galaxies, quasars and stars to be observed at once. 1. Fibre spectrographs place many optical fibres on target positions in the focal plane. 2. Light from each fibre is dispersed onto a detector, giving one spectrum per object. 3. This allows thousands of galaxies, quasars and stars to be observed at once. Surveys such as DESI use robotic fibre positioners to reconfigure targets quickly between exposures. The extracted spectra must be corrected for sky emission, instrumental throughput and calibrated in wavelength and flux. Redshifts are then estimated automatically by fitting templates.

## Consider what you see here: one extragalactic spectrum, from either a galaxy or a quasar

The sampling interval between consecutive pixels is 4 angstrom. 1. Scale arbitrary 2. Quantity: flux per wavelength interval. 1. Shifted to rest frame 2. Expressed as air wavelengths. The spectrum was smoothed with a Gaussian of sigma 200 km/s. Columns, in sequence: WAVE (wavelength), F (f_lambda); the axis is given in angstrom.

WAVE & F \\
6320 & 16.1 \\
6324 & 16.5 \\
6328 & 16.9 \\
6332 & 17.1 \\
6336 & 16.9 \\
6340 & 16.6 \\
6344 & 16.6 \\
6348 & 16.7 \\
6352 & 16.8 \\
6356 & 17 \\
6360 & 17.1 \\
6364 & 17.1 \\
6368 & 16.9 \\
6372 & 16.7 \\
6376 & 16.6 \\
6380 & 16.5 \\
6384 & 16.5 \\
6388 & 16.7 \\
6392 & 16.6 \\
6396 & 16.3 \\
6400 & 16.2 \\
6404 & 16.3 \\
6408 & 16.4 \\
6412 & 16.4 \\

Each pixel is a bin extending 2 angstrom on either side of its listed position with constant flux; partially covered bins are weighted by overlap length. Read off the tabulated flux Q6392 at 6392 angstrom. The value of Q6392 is 16.6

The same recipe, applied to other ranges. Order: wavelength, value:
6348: 16.7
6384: 16.5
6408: 16.4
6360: 17.1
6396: 16.3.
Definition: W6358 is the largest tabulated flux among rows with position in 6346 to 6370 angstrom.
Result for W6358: 17.1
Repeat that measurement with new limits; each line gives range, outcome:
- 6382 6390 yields 16.7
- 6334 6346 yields 16.9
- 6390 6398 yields 16.6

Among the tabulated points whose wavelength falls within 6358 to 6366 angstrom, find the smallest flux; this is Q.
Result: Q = 17.1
